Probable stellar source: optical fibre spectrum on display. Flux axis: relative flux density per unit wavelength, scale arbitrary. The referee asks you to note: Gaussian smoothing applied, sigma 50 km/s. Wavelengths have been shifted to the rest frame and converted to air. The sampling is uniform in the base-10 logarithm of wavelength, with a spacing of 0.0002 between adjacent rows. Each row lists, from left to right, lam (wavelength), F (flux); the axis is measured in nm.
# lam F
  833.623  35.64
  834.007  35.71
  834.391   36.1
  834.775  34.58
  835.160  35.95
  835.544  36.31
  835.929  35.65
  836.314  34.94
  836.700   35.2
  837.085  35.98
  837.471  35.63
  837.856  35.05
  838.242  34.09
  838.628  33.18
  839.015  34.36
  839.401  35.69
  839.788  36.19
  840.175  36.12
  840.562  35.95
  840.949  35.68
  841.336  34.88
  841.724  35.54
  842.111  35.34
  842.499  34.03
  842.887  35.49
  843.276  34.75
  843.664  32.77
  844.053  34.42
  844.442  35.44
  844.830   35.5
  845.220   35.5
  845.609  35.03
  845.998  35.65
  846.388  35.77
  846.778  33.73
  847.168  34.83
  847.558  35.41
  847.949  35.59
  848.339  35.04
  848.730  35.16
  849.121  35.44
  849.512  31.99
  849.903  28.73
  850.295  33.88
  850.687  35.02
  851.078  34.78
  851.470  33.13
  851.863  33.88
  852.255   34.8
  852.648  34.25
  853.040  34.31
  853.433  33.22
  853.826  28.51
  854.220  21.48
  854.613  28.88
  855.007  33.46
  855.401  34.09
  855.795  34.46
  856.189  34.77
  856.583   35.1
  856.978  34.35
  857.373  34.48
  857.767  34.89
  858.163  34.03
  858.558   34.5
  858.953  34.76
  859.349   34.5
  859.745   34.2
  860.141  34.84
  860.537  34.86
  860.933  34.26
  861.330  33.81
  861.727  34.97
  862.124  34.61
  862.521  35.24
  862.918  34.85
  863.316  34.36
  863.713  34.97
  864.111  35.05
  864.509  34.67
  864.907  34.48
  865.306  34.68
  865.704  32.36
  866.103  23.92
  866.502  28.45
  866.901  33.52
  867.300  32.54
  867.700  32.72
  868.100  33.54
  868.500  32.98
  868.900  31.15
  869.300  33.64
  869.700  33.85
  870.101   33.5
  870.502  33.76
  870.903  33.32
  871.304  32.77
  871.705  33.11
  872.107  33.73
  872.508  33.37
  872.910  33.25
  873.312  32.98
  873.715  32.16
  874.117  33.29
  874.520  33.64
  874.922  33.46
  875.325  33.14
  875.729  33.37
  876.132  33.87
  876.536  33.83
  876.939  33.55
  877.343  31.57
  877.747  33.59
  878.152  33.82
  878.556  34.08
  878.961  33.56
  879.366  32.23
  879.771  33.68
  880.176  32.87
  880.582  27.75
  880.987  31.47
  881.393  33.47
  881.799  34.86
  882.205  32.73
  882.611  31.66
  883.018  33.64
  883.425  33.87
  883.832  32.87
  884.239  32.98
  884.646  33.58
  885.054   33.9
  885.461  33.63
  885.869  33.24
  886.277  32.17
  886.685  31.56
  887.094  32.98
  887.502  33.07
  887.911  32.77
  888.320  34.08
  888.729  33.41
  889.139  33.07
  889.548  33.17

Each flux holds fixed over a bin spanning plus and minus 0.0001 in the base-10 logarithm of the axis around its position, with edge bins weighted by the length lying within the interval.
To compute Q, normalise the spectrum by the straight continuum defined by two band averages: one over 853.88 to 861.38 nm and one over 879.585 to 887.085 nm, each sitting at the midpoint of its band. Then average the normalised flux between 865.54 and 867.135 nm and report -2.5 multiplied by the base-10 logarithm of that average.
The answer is 0.125 mag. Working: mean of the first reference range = 33.4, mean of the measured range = 29.6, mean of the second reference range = 32.8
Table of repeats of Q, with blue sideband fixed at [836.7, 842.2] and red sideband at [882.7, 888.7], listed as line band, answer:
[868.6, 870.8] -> 0.023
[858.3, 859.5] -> -0.006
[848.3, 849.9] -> 0.037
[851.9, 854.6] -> 0.117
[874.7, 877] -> 0.002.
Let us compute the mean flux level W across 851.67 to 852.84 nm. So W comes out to 34.3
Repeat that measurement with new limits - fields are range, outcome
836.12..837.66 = 35.4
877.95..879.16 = 33.8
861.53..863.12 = 34.9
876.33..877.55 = 33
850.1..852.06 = 34.1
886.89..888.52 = 33.2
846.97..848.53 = 35.2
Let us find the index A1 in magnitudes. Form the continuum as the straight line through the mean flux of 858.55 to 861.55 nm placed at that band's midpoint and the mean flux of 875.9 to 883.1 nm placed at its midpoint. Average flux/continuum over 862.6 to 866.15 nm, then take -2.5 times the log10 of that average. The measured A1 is 0.01 mag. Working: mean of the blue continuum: 34.5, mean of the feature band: 33.7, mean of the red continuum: 32.9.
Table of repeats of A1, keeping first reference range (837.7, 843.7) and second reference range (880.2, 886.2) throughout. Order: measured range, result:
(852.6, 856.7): 0.08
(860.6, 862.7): -0.02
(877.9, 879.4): -0.02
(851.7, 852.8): 0.00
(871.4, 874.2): 0.01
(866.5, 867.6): 0.05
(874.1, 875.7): 0.00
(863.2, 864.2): -0.03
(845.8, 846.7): -0.02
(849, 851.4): 0.04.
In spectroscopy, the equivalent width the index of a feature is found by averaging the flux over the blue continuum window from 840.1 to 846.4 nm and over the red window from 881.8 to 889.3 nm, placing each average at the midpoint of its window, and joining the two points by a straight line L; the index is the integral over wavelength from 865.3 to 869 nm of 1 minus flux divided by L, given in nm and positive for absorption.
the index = 0.278 nm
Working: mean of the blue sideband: 35.1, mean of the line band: 31.4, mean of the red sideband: 33.1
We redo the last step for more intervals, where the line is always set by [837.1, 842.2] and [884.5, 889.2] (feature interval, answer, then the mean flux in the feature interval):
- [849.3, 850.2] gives 0.102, 30.8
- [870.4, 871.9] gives 0.027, 33.2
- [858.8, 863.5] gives -0.046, 34.6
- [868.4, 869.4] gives 0.044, 32.5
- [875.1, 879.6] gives 0.028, 33.3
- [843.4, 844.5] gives 0.030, 34.1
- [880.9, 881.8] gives 0.006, 33.1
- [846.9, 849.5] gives -0.009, 35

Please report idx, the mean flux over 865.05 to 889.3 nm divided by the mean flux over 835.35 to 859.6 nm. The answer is 0.96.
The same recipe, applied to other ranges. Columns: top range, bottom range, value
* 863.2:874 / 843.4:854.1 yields 0.97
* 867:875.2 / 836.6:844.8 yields 0.95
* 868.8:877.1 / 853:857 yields 1.05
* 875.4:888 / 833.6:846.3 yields 0.94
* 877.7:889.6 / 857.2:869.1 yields 0.98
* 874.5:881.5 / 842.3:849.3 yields 0.94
